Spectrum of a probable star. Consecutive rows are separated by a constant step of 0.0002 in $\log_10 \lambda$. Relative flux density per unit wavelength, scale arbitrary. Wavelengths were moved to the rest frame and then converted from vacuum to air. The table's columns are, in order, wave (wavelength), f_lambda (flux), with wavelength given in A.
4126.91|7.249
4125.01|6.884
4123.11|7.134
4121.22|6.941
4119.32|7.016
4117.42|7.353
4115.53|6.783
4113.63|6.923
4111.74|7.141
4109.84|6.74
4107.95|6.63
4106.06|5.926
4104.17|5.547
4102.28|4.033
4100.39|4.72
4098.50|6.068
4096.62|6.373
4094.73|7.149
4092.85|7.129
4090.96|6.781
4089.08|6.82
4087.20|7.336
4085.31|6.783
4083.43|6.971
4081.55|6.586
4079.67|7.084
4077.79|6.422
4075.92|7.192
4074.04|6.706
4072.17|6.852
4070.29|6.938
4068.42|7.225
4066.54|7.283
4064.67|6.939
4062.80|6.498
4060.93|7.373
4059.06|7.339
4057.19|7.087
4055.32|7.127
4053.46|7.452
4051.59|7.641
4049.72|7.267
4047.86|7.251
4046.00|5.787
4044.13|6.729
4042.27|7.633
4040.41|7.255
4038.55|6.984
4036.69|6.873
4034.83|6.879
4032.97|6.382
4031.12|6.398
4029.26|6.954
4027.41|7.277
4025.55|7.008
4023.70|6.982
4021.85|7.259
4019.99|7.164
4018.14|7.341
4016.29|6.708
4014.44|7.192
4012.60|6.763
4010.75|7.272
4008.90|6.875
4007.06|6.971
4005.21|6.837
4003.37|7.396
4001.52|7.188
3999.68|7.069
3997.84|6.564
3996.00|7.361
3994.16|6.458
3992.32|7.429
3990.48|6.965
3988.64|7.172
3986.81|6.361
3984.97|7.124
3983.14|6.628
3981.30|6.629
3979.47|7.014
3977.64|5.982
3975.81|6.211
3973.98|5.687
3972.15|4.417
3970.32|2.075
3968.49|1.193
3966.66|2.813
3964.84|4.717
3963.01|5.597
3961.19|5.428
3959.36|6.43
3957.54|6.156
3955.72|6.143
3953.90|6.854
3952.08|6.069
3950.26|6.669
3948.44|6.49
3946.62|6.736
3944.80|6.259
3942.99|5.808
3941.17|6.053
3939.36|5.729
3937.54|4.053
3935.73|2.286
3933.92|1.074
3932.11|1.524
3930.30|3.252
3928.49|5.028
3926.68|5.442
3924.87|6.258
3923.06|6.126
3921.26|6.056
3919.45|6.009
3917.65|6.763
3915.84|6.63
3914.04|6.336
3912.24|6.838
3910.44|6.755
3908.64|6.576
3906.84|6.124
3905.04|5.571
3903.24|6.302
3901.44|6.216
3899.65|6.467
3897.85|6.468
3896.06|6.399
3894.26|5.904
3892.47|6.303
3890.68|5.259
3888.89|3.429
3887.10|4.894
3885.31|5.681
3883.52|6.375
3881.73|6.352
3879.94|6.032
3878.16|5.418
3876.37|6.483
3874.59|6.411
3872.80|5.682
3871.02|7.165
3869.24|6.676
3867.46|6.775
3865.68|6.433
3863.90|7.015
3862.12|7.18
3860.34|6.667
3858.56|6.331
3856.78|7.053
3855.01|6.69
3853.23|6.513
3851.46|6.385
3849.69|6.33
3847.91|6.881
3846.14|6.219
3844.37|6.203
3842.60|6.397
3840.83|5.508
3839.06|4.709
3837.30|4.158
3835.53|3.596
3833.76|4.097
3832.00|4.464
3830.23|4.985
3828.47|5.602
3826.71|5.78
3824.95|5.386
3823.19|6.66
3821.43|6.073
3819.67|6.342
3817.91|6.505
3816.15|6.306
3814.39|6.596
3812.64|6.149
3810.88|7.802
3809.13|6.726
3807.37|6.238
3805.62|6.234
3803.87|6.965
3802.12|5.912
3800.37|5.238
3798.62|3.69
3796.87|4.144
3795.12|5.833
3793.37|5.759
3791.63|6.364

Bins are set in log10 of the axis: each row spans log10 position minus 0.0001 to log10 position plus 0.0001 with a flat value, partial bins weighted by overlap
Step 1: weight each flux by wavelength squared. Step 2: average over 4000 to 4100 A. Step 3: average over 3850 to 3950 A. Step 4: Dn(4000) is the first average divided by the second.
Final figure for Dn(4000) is 1.28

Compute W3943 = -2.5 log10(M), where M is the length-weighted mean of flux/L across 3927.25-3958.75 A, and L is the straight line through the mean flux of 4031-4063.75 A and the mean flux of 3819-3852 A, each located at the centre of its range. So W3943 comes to 0.23 mag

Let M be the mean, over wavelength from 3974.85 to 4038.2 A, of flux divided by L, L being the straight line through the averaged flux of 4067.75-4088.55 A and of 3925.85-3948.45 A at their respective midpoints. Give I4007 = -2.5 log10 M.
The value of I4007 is -0.21 mag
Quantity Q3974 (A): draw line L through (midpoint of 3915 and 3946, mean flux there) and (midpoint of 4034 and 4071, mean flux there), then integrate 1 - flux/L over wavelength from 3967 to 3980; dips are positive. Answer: 2.8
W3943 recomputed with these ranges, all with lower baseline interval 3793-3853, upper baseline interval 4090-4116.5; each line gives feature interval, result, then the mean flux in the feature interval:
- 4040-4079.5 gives -0.14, 7.05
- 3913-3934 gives 0.15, 5.21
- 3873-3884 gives -0.05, 6.14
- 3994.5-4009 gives -0.15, 7.02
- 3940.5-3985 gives 0.08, 5.62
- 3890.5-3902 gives -0.05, 6.2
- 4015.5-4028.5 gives -0.16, 7.11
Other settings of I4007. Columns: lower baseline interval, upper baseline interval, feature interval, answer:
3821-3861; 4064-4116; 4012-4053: -0.09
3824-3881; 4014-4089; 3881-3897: 0.10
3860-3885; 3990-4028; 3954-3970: 0.38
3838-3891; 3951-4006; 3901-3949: 0.11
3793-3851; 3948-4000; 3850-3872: -0.16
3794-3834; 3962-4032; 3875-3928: 0.01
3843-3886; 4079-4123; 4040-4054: -0.09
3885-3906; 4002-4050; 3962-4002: 0.13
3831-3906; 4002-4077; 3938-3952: 0.05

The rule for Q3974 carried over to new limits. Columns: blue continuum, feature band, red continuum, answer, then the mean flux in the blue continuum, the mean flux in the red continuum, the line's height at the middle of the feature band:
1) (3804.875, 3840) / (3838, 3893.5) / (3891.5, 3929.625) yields -2.0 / 5.72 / 6.2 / 5.95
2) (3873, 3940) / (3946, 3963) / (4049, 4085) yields -0.9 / 5.53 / 7.05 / 5.99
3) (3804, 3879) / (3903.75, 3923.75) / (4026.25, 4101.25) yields 0.1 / 6.12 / 6.89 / 6.37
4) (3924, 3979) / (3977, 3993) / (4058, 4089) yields -3.8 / 4.96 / 6.97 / 5.51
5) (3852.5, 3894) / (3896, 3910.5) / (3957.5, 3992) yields -0.7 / 6.2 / 5.52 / 6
